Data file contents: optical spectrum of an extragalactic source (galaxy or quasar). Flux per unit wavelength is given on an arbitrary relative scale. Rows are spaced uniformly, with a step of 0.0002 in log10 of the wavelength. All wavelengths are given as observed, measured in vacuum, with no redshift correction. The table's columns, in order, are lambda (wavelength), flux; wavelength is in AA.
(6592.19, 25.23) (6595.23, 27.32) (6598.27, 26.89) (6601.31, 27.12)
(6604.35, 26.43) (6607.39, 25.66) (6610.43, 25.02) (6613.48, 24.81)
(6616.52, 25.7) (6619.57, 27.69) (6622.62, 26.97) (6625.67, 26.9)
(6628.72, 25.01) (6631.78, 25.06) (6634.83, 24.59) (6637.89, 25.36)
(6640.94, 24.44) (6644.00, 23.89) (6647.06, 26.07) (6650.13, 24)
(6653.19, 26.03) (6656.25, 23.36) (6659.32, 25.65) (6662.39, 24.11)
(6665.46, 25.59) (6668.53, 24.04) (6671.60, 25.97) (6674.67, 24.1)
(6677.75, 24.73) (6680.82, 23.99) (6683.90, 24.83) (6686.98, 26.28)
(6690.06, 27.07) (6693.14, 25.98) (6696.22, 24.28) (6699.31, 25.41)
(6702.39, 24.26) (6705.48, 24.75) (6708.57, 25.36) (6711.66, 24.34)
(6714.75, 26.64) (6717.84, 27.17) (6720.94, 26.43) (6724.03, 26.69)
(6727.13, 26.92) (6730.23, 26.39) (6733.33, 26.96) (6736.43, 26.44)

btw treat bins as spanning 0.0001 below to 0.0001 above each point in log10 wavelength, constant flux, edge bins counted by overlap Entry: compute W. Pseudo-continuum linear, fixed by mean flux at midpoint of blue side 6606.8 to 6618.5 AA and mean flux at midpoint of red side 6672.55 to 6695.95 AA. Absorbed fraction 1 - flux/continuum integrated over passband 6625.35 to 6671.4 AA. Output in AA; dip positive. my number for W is 0.7 AA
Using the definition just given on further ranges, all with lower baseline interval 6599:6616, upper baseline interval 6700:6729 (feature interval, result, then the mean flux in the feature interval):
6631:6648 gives 0.7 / 24.9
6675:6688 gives 0.5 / 24.8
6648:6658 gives 0.5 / 24.6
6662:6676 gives 0.6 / 24.8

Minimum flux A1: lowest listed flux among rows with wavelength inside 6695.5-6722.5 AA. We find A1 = 24.26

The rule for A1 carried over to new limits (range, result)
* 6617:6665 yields 23.36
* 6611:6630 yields 24.81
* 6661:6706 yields 23.99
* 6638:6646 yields 23.89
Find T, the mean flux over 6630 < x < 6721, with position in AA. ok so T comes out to 25.1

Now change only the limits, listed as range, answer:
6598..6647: 25.7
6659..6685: 24.7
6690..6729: 25.8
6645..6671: 24.9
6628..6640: 25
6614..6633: 26.2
